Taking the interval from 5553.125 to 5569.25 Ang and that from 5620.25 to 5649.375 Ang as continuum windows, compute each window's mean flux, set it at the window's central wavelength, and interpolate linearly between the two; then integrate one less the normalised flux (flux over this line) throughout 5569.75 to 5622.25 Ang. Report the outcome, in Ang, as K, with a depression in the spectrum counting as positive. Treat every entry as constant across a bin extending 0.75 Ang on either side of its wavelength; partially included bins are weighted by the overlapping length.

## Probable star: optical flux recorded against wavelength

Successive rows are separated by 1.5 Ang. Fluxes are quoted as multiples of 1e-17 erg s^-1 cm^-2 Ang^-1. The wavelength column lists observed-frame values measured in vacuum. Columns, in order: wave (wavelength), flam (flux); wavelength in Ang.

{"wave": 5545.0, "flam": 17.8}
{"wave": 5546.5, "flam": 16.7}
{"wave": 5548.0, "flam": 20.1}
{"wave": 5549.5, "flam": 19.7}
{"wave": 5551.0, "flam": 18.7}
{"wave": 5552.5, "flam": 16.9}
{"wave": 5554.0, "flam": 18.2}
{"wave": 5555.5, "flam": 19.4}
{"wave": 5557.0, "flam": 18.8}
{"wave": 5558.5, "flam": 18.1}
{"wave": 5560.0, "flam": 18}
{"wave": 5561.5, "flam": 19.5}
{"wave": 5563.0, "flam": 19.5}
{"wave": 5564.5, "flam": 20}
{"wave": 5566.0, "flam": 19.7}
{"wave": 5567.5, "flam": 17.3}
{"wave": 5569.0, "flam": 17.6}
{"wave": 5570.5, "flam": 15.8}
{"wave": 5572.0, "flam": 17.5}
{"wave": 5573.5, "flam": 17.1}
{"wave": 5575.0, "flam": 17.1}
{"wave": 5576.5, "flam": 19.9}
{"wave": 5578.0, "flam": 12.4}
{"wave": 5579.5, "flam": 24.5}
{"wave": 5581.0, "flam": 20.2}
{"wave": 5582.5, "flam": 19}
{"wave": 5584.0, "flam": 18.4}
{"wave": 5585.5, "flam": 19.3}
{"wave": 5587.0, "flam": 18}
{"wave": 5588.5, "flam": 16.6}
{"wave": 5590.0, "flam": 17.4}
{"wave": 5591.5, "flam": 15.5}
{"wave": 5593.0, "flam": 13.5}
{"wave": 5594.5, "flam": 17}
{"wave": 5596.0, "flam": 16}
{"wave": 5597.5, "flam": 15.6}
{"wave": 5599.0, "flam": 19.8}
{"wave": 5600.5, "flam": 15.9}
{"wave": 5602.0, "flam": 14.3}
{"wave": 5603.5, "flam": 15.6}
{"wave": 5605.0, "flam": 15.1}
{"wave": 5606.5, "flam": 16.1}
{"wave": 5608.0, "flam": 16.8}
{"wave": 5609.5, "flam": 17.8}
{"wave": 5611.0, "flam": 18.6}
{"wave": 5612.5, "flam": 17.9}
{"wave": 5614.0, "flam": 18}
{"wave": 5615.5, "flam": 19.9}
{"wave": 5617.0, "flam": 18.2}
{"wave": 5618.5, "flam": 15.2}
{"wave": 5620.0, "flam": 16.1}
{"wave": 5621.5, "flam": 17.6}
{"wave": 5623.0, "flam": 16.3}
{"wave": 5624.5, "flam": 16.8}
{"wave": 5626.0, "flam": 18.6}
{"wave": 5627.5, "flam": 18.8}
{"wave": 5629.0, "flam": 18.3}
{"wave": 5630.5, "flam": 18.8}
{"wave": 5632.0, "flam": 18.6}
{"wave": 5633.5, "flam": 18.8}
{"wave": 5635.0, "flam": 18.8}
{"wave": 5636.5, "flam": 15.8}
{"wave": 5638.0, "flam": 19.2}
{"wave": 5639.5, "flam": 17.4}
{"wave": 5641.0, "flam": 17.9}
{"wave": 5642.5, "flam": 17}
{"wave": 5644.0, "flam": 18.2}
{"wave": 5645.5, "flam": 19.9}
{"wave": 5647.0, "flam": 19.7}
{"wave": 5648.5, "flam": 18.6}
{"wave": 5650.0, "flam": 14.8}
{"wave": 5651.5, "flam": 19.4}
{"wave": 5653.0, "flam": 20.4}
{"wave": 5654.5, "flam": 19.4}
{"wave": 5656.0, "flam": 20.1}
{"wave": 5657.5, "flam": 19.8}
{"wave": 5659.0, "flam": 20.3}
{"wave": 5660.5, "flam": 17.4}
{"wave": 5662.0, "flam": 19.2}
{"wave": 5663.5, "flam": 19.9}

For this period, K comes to 3.43 Ang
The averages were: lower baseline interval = 18.8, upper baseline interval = 18.1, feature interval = 17.2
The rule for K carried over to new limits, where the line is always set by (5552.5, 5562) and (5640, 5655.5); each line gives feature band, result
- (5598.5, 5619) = 1.6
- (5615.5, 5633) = 0.8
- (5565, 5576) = 0.6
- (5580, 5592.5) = 0.3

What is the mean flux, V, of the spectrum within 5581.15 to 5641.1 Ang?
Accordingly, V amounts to 17.4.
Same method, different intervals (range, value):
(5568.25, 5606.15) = 17.2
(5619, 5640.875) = 17.8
